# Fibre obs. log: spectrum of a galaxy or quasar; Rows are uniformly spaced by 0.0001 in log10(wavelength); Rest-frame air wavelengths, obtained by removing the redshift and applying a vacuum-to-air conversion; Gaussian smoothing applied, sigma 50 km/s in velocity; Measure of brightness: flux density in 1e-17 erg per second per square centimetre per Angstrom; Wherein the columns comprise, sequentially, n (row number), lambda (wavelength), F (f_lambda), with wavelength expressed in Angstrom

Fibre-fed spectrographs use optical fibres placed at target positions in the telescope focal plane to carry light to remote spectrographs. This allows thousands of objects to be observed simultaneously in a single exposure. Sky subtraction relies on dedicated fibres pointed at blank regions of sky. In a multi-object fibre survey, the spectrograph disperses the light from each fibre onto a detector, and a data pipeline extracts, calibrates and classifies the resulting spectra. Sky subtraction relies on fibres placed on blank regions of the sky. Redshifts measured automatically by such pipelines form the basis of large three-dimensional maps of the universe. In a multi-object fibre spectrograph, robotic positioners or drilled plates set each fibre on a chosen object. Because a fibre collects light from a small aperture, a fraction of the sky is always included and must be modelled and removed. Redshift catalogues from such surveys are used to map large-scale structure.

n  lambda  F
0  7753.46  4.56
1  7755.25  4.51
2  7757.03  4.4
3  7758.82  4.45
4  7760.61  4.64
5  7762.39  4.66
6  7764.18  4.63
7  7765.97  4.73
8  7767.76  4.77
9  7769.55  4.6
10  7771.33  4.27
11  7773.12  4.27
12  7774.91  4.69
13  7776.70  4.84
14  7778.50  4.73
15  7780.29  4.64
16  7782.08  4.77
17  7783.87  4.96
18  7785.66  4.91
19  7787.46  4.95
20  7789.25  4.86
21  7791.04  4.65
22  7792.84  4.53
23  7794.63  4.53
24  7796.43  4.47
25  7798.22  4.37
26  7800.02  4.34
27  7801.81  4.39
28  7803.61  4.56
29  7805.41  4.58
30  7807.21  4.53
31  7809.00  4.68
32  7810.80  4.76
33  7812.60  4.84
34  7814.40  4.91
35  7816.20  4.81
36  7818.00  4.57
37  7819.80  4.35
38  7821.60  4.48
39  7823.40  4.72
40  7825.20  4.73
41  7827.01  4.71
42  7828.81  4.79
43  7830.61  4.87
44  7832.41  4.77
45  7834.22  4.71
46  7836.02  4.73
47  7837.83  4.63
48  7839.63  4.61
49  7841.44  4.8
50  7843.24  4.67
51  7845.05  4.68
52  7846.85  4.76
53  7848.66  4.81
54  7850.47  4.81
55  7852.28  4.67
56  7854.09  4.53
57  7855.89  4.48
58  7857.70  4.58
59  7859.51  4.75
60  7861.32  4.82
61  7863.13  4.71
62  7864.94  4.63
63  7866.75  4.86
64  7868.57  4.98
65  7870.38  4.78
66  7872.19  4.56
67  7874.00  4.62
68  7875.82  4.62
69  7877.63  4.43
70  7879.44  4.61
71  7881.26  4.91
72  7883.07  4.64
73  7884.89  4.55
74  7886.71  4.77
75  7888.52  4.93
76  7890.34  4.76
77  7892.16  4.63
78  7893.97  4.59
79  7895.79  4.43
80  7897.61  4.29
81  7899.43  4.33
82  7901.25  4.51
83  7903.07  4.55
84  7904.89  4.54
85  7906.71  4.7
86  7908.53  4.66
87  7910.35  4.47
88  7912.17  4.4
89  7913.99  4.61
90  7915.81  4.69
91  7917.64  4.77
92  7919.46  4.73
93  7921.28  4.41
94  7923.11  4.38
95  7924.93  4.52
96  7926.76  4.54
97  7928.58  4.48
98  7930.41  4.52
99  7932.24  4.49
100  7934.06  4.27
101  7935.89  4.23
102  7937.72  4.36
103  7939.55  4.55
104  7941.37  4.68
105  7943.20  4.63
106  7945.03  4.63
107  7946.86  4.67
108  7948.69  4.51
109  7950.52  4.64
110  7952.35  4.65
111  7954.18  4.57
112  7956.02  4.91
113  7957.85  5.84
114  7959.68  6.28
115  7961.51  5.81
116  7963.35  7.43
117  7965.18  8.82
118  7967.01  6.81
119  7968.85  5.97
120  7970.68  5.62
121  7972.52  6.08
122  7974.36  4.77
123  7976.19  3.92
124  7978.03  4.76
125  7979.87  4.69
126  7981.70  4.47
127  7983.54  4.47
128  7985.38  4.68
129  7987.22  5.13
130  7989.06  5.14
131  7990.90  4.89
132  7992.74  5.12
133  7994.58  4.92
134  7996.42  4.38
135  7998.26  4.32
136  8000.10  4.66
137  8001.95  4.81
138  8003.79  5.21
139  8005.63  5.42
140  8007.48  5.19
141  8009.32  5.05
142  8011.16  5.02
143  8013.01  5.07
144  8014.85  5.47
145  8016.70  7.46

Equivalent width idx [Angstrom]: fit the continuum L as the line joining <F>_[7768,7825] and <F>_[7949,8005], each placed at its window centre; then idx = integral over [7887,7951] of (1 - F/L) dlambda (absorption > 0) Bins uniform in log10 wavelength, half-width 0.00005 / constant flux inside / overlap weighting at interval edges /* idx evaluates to 6.4 Angstrom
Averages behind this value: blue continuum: 4.63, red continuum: 5.25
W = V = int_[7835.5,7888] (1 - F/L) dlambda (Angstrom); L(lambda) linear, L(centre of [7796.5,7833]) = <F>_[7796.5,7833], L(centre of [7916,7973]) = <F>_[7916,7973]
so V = 1.3 Angstrom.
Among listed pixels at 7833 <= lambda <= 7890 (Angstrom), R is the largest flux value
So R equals 4.98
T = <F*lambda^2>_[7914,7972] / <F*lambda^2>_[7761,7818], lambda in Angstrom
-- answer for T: 1.1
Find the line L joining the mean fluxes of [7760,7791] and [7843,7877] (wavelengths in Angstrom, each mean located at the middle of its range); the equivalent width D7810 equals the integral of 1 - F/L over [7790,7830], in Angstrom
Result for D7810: 0.79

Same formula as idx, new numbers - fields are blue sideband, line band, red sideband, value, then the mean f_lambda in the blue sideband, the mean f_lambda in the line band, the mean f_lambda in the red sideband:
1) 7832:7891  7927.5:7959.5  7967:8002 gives 1.3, 4.7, 4.66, 4.94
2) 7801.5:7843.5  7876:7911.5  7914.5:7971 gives 2.3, 4.68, 4.59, 5.07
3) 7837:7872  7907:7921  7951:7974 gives 2.1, 4.71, 4.62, 6.01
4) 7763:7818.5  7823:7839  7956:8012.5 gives 0.2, 4.65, 4.74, 5.31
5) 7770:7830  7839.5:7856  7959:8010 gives 0.4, 4.64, 4.7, 5.31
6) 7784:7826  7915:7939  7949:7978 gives 4.2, 4.64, 4.49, 5.69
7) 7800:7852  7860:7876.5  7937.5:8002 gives 0.3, 4.68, 4.73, 5.14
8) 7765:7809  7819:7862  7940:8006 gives 0.9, 4.62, 4.69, 5.17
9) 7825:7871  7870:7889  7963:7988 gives 1.0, 4.72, 4.67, 5.5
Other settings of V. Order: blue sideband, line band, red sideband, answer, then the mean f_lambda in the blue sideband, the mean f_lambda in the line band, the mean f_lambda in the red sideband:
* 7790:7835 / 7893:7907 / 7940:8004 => 1.2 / 4.63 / 4.48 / 5.16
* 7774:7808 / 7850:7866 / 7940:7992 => 0.7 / 4.65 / 4.66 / 5.26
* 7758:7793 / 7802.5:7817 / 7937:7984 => 0.3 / 4.68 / 4.7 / 5.26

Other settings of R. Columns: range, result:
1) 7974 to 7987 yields 4.77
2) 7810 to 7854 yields 4.91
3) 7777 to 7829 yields 4.96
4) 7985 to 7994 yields 5.14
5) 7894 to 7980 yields 8.82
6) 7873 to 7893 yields 4.93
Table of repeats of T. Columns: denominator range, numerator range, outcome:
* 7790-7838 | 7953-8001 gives 1.20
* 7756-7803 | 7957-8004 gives 1.22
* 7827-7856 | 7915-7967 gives 1.09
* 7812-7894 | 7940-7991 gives 1.15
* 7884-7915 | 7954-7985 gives 1.25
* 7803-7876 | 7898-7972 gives 1.08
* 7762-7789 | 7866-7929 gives 1.01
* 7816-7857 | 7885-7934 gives 0.99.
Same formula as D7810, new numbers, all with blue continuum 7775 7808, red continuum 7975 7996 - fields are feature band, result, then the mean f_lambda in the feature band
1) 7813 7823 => 0.04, 4.64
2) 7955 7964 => -2.42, 5.99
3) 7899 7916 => 0.56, 4.55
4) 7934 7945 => 0.55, 4.48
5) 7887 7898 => 0.15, 4.63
